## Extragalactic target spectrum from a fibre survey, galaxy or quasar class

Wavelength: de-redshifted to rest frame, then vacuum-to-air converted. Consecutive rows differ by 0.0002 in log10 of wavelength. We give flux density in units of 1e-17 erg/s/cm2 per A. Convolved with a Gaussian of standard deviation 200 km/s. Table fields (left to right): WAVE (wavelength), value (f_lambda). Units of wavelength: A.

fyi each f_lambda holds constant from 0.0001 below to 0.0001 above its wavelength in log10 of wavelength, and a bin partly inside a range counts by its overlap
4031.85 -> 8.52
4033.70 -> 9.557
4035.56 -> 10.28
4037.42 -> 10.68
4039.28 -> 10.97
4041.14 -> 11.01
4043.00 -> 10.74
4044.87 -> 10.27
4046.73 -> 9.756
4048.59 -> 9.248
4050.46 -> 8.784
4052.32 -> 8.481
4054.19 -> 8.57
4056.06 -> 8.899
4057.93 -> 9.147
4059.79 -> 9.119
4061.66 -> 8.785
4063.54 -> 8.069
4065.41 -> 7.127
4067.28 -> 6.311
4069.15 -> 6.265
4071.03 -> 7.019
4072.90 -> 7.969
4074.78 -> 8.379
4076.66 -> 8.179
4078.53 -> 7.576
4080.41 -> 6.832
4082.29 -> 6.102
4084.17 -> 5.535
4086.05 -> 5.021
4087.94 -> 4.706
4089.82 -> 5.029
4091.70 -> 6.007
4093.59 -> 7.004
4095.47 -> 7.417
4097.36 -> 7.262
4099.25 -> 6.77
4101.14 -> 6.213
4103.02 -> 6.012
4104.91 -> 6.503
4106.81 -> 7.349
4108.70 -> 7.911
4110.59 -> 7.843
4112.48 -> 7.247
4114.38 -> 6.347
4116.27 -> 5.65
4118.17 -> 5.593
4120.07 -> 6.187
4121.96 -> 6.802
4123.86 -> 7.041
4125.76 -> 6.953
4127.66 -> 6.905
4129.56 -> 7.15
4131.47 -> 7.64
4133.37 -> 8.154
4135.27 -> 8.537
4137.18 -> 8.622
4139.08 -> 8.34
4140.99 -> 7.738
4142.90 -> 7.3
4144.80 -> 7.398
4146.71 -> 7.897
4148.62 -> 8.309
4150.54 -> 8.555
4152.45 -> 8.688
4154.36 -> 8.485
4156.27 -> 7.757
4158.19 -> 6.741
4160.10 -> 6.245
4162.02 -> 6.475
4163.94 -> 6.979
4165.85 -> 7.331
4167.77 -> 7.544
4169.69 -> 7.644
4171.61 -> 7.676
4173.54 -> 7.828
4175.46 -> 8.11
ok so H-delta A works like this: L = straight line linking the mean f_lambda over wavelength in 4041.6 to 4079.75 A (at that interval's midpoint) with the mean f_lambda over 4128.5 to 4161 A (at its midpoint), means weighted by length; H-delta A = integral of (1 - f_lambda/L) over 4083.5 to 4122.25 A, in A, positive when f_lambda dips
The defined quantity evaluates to 8.3 A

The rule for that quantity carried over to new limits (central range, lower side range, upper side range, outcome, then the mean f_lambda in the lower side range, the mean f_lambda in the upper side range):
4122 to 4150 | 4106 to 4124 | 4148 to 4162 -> -1.6 A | 6.78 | 7.72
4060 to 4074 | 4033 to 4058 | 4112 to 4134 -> 2.3 A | 9.76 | 6.78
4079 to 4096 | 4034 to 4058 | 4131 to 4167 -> 5.7 A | 9.77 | 7.75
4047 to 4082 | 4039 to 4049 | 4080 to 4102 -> 1.9 A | 10.3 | 6.14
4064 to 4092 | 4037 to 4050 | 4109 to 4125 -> 6.6 A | 10.3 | 6.65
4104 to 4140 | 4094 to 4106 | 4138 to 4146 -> 0.2 A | 6.72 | 7.72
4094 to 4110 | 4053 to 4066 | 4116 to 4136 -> 1.3 A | 8.56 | 6.99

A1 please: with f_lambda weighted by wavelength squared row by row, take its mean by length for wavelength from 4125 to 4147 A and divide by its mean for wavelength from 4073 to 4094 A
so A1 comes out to 1.2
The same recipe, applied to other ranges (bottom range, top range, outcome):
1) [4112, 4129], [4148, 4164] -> 1.18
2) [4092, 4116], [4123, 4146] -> 1.12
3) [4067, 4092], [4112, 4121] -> 0.96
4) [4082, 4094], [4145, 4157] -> 1.53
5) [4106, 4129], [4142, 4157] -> 1.20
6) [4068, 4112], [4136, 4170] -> 1.17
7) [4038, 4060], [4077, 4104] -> 0.67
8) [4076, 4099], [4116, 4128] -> 1.03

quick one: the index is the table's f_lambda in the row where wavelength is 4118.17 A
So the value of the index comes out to 5.593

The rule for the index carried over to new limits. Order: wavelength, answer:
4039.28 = 10.97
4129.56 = 7.15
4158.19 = 6.741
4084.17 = 5.535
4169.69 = 7.644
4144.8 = 7.398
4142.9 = 7.3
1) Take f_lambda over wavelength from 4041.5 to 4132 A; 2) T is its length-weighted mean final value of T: 7.34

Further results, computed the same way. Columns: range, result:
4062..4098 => 6.75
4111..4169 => 7.36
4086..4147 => 6.95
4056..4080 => 7.85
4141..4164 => 7.6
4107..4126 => 6.78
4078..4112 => 6.5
